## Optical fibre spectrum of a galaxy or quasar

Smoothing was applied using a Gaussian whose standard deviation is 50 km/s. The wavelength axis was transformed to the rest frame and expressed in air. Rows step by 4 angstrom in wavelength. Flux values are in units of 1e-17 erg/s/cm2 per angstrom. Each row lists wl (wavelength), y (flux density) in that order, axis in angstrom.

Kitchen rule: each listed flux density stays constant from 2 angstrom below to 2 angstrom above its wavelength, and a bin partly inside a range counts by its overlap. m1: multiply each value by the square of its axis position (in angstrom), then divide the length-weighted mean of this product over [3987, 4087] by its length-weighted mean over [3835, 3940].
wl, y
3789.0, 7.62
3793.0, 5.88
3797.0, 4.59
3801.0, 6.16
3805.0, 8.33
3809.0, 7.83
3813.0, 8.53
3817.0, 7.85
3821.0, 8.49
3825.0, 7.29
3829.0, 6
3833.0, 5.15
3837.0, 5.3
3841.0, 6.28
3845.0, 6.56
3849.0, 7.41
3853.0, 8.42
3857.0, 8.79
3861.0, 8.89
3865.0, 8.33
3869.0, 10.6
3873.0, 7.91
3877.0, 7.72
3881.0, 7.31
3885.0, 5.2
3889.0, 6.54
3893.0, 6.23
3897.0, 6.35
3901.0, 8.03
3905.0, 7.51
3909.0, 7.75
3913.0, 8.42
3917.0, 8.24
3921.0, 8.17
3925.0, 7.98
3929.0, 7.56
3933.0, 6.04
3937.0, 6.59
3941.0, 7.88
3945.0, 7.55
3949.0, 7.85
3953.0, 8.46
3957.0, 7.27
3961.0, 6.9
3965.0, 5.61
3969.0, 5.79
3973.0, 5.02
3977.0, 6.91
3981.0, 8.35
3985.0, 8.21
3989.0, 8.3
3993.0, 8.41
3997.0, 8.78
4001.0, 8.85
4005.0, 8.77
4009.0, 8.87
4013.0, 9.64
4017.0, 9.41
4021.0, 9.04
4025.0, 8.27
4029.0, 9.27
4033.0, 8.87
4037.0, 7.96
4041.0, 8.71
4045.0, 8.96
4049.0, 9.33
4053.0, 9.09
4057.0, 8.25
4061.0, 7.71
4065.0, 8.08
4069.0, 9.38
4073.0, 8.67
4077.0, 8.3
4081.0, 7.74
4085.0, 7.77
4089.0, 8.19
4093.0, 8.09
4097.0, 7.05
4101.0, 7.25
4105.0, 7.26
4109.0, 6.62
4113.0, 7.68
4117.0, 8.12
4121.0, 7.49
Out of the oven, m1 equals 1.25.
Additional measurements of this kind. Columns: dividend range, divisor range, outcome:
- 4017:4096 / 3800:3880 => 1.25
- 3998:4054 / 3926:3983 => 1.32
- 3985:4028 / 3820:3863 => 1.35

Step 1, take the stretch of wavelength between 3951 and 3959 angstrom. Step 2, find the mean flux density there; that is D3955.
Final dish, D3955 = 7.87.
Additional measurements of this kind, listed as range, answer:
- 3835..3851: 6.39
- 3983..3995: 8.31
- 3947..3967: 7.22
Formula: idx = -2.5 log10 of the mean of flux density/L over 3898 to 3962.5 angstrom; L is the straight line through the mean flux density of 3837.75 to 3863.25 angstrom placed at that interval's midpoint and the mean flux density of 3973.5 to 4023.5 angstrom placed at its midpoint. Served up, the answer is 0.07 mag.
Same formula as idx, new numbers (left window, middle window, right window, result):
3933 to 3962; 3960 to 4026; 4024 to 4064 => 0.01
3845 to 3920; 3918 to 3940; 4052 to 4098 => 0.07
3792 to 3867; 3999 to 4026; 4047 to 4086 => -0.11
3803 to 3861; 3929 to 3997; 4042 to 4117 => 0.07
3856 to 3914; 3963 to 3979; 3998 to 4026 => 0.42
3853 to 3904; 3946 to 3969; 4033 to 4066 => 0.14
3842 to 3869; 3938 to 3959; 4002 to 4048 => 0.11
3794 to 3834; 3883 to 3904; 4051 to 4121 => 0.12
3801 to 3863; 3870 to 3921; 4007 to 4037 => 0.08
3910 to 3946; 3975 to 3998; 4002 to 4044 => 0.03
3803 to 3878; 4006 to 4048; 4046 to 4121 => -0.12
